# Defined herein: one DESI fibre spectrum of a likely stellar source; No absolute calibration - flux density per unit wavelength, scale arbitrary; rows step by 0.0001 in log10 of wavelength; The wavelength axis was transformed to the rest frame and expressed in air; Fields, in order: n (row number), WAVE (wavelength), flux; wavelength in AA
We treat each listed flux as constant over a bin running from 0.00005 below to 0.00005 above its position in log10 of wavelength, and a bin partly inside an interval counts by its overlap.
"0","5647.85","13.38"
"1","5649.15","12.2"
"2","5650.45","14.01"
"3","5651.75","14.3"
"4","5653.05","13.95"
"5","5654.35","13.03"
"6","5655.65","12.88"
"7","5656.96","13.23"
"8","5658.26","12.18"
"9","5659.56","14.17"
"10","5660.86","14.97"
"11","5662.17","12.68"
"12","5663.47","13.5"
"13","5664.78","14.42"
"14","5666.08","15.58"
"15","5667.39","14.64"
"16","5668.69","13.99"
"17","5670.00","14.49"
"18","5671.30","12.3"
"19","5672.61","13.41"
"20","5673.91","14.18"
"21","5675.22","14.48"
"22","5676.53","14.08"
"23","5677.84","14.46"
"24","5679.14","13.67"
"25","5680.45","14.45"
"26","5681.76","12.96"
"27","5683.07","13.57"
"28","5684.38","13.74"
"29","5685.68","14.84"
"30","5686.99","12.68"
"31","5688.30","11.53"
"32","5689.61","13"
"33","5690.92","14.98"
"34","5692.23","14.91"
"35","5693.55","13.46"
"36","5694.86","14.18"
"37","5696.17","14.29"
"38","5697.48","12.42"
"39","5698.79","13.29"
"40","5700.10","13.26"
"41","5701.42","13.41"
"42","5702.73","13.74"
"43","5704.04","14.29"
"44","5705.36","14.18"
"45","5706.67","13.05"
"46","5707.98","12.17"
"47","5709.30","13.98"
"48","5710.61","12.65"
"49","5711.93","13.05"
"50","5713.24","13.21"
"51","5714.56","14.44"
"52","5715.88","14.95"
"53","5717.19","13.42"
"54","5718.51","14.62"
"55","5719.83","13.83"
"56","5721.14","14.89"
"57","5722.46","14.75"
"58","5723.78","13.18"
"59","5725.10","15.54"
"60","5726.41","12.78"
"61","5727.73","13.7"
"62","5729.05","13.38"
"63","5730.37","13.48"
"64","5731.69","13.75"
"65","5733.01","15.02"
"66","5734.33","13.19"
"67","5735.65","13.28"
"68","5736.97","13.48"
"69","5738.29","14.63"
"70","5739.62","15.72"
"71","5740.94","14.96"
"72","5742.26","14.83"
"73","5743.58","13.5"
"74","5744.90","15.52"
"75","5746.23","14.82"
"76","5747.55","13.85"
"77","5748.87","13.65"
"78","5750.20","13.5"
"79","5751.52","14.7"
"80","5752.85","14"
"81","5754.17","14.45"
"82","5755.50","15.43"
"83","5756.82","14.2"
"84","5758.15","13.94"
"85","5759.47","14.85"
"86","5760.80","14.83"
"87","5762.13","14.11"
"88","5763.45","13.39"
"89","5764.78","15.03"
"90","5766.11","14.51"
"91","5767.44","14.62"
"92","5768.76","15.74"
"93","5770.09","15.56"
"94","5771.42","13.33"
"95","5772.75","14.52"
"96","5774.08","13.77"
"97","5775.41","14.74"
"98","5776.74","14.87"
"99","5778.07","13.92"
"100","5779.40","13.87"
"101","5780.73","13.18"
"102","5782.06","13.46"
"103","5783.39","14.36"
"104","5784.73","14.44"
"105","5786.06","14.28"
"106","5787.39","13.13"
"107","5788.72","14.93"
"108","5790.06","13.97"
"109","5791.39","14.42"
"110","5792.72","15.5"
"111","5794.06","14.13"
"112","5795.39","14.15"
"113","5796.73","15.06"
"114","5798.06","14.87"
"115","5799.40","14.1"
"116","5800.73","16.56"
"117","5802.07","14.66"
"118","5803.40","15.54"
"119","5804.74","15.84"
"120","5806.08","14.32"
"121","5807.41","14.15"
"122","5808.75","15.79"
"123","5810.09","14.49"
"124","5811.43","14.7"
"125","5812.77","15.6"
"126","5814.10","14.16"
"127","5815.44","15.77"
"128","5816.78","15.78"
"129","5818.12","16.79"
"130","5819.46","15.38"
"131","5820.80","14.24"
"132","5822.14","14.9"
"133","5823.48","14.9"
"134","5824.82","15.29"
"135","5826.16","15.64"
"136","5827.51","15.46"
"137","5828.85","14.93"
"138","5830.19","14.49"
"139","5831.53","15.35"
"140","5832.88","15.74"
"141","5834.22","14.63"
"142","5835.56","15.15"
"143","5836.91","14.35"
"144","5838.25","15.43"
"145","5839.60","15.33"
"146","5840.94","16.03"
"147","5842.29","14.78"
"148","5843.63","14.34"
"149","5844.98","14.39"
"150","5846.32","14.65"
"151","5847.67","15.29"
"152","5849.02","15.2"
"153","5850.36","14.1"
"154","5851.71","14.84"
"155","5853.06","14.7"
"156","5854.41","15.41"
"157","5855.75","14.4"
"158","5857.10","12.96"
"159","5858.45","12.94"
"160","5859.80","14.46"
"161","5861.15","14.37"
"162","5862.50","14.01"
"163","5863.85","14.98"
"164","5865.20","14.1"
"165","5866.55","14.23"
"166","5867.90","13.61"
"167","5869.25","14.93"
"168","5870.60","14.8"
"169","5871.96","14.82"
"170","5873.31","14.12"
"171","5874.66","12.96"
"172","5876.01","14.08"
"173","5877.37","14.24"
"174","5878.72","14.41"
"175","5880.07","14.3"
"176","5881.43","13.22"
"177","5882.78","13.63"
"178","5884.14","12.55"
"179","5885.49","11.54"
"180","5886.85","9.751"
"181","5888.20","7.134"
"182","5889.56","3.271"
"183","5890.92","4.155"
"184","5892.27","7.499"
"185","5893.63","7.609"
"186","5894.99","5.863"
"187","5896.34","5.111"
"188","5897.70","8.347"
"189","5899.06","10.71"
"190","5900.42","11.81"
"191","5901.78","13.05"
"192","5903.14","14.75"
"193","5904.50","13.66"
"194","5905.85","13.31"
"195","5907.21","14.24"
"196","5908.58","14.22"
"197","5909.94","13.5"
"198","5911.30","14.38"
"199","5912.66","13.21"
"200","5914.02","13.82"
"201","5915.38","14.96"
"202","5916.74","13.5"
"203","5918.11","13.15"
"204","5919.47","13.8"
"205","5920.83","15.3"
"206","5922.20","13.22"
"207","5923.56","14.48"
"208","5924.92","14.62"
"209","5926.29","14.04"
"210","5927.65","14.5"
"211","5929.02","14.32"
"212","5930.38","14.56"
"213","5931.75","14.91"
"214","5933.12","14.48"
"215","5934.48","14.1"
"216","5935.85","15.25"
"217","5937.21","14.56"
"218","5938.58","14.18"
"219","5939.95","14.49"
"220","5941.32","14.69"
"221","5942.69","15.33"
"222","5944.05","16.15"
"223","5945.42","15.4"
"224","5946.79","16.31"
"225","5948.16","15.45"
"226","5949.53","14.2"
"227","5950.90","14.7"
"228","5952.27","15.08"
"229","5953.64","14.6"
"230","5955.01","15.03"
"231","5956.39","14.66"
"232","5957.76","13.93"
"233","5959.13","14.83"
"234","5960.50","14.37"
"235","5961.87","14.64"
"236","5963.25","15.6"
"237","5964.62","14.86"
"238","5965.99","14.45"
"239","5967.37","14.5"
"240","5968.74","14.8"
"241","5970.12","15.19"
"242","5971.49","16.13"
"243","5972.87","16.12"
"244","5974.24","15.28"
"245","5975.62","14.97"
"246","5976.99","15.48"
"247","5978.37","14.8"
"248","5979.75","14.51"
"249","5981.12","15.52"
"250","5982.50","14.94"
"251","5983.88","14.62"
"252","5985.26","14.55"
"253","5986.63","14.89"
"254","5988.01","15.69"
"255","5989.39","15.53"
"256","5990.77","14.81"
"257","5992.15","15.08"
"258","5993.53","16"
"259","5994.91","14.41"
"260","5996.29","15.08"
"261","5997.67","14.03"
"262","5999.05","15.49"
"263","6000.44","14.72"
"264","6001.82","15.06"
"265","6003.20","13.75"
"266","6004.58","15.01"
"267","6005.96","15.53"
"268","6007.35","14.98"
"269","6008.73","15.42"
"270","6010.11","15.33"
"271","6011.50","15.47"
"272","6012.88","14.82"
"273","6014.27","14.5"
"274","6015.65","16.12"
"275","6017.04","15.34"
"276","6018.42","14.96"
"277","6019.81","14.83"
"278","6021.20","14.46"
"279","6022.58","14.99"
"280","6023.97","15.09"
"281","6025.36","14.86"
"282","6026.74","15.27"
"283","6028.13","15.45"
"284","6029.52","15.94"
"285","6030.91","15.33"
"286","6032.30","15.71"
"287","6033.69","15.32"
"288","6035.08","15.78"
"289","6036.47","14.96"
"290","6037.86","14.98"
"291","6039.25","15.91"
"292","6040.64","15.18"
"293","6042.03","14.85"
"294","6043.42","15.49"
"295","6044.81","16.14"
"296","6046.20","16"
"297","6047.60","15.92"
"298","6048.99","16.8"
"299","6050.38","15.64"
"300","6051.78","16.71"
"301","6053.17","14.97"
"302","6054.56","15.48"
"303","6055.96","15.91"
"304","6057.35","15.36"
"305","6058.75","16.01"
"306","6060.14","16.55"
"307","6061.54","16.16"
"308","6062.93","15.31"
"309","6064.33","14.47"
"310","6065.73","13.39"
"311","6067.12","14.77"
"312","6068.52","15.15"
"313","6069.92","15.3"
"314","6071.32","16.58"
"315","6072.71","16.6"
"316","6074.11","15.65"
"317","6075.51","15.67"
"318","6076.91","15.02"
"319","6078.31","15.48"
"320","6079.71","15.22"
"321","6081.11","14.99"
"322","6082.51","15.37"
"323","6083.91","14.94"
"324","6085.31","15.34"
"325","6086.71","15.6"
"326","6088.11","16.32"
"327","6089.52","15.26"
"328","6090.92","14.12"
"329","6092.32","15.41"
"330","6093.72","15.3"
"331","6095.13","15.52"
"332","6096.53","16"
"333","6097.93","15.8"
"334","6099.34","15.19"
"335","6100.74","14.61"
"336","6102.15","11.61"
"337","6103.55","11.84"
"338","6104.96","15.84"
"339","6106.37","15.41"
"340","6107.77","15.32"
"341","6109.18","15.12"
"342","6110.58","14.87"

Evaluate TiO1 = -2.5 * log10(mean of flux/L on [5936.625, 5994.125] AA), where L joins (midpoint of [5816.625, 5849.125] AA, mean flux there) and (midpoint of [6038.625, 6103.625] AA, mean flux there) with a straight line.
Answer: 0.02 mag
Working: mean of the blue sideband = 15.1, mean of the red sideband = 15.4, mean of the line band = 15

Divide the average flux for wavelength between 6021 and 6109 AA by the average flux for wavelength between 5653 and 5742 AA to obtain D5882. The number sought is 1.11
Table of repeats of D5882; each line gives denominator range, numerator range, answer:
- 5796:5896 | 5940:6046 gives 1.09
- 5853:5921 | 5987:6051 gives 1.22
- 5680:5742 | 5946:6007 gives 1.09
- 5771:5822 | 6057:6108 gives 1.04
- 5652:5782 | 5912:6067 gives 1.07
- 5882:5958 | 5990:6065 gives 1.18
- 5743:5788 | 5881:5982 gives 0.94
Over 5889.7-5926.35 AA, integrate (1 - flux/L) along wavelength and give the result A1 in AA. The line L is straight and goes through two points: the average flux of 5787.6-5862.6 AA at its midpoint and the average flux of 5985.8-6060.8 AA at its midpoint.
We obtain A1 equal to 7.6 AA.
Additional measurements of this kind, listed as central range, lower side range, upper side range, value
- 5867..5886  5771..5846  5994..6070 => 1.42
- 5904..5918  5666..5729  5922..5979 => 0.80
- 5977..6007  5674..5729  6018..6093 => 0.32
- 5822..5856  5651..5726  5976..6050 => -1.31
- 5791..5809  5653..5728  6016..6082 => -0.82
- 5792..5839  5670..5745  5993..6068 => -2.49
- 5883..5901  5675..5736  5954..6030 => 7.84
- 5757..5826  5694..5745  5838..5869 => -2.15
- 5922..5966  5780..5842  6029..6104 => 1.14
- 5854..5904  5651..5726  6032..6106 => 8.82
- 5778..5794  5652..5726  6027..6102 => 0.09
